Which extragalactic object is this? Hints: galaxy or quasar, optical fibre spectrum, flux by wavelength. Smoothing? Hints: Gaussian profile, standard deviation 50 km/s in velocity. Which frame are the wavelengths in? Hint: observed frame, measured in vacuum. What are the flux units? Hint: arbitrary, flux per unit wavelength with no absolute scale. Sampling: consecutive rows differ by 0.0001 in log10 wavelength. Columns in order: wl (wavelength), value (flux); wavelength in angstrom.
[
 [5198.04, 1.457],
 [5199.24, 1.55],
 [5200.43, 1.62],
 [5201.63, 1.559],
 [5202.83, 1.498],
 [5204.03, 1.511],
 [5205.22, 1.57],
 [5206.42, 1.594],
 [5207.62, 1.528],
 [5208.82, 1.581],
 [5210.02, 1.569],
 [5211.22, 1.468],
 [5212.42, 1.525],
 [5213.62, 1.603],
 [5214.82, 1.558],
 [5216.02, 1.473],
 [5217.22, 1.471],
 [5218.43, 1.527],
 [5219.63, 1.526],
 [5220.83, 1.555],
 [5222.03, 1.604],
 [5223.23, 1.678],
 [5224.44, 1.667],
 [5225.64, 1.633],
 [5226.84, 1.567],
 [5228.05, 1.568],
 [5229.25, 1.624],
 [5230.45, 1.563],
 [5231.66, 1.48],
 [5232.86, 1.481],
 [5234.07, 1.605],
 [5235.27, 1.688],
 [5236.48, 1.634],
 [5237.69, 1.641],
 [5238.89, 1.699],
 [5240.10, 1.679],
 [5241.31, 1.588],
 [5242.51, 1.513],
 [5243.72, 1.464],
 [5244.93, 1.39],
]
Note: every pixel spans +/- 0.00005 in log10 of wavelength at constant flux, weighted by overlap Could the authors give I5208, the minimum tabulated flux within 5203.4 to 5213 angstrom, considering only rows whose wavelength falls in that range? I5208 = 1.468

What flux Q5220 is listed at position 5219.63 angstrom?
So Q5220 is 1.526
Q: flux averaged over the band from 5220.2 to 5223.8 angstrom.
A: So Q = 1.61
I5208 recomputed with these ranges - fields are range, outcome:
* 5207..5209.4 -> 1.528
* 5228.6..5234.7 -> 1.48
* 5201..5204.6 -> 1.498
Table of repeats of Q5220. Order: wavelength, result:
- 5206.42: 1.594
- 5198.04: 1.457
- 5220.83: 1.555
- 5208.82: 1.581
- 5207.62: 1.528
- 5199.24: 1.55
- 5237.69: 1.641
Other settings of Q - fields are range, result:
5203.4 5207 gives 1.56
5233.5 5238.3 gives 1.64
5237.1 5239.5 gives 1.67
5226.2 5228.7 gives 1.57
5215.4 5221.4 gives 1.51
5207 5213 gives 1.53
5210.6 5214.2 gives 1.53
